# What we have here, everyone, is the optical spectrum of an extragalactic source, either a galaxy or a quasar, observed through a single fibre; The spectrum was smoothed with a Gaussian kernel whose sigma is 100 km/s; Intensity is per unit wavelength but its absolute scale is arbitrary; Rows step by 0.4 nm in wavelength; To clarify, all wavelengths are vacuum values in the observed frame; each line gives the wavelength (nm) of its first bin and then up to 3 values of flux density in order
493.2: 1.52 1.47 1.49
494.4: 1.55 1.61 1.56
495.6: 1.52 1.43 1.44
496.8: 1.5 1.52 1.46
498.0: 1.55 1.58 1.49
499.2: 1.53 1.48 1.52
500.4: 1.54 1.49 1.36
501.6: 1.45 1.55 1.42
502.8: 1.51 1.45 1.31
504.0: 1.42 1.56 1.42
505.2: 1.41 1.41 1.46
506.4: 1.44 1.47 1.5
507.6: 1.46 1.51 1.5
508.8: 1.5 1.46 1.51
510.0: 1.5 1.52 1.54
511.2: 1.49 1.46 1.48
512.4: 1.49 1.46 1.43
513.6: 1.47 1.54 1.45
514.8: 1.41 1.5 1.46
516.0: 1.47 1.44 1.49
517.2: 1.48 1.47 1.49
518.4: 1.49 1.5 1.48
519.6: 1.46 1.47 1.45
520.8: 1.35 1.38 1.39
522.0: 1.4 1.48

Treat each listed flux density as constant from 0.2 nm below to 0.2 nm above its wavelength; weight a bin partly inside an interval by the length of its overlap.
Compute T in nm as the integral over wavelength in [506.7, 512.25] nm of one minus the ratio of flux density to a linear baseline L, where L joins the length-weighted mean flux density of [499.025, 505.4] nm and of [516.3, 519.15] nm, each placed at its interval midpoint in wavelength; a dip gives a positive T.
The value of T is -0.08 nm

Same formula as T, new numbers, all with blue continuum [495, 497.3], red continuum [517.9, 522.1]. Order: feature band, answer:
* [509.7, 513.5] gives -0.07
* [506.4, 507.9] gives 0.00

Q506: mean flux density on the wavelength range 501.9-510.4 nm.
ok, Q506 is 1.47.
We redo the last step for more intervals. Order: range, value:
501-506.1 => 1.44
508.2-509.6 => 1.49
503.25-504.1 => 1.37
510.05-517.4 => 1.48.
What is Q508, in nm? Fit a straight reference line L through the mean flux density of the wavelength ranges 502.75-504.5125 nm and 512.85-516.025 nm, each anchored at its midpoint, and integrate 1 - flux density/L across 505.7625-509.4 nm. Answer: -0.07 nm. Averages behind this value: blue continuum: 1.44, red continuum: 1.47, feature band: 1.48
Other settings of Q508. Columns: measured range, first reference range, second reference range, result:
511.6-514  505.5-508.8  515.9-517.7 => 0.00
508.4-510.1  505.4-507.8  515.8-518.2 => -0.04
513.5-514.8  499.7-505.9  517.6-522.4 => -0.03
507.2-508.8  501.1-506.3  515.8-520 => -0.04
